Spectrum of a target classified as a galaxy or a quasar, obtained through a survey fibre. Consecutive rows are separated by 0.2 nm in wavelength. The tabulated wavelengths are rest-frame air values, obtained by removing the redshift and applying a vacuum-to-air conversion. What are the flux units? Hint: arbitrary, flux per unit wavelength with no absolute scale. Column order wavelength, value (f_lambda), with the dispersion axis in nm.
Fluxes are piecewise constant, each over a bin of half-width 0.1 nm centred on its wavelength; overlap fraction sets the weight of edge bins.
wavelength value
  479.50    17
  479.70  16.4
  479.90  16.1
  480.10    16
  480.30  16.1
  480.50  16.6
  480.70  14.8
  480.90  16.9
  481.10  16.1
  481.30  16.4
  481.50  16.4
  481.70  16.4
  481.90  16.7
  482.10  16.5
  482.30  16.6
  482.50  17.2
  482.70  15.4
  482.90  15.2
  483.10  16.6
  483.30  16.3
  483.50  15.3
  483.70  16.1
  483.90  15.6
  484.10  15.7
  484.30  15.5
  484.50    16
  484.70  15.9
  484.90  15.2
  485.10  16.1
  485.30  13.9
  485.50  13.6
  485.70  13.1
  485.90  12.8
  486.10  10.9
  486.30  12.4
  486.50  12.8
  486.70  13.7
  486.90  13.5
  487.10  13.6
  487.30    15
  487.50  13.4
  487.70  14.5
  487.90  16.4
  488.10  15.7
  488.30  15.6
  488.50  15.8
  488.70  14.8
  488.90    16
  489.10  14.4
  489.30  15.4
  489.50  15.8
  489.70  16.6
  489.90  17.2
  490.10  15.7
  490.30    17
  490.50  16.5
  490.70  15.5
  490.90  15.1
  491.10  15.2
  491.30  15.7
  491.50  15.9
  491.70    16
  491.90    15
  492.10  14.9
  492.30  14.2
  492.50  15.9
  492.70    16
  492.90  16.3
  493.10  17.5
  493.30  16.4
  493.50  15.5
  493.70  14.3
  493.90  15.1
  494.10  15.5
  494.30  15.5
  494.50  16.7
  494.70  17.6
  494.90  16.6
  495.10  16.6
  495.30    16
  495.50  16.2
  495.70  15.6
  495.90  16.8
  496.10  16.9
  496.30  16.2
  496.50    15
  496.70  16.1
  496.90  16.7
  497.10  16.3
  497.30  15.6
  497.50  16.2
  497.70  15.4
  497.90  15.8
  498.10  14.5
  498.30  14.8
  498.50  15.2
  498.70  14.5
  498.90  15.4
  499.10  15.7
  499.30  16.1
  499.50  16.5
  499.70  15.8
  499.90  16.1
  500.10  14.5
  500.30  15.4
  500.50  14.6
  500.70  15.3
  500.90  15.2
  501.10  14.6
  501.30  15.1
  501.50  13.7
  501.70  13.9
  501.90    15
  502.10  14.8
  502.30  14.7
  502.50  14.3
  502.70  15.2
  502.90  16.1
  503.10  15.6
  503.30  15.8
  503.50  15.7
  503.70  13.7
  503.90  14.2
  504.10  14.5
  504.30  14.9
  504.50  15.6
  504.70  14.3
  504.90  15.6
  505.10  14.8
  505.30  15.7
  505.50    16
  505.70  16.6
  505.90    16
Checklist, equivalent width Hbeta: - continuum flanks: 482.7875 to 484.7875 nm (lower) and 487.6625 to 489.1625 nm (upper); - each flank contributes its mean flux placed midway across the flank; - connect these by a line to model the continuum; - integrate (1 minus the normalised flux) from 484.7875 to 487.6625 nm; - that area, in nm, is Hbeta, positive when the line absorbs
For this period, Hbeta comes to 0.37 nm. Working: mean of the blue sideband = 15.8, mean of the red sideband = 15.5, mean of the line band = 13.6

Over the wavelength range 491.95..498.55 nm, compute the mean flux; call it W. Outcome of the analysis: 15.9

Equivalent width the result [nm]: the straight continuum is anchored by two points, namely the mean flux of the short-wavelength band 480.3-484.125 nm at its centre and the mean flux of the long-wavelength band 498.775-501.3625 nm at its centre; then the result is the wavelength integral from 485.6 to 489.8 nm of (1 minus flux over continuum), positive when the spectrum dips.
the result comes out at 0.40 nm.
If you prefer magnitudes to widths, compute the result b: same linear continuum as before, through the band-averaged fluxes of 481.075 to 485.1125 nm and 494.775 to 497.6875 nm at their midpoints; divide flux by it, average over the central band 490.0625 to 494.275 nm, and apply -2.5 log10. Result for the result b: 0.03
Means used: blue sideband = 16.1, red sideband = 16.2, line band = 15.7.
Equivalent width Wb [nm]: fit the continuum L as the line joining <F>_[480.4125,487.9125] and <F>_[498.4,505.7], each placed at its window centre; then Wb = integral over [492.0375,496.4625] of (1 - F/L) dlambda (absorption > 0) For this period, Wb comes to -0.258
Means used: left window 15.1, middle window 16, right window 15.1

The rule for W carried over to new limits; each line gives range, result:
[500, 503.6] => 15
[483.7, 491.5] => 15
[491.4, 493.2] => 15.7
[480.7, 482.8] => 16.4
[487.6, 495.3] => 15.8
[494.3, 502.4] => 15.6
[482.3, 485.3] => 15.8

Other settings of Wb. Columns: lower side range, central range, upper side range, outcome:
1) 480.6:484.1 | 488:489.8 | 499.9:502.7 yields 0.01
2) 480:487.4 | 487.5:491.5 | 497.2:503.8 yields -0.13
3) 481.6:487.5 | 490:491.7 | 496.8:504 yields -0.09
